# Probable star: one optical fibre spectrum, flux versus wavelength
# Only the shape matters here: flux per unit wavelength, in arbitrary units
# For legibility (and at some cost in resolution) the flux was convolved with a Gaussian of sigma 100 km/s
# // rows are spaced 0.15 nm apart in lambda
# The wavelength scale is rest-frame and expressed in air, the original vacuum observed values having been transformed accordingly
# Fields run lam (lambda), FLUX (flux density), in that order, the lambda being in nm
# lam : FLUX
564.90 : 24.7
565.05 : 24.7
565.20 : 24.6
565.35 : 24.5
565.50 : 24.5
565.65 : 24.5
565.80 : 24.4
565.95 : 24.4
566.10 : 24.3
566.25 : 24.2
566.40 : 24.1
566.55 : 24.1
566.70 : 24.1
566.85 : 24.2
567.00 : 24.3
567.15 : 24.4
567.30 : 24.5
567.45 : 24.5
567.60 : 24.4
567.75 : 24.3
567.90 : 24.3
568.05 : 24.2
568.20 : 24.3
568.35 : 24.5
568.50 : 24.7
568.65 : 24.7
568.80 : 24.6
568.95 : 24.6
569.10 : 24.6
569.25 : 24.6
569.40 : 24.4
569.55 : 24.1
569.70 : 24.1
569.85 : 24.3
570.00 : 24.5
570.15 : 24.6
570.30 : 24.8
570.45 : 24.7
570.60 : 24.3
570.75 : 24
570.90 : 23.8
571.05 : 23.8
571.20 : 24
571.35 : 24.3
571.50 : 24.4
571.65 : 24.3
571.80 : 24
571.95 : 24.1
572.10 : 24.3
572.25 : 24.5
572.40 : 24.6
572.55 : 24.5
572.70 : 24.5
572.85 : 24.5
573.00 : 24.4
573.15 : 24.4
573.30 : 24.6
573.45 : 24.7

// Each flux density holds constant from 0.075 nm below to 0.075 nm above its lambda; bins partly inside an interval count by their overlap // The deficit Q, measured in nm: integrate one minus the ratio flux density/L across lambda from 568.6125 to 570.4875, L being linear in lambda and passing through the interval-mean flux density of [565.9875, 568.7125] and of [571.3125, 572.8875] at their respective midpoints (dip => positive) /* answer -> -0.01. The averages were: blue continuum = 24.3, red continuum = 24.4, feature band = 24.5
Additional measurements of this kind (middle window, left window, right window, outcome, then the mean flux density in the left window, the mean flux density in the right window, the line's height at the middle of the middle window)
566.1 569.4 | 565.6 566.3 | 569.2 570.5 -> 0.00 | 24.4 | 24.4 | 24.4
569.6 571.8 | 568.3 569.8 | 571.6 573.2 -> 0.01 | 24.5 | 24.4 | 24.4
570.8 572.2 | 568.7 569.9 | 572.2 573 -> 0.02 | 24.4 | 24.5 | 24.5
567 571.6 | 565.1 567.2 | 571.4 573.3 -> 0.00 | 24.3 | 24.4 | 24.4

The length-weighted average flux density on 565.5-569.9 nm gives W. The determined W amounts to 24.4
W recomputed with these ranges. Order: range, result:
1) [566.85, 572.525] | 24.4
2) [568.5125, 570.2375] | 24.5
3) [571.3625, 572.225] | 24.2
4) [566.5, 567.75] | 24.3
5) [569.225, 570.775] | 24.4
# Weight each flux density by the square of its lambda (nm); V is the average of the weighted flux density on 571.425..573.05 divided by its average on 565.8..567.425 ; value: 1.02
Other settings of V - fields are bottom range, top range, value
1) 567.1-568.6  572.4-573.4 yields 1.02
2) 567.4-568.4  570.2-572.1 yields 1.01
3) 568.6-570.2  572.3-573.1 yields 1.01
